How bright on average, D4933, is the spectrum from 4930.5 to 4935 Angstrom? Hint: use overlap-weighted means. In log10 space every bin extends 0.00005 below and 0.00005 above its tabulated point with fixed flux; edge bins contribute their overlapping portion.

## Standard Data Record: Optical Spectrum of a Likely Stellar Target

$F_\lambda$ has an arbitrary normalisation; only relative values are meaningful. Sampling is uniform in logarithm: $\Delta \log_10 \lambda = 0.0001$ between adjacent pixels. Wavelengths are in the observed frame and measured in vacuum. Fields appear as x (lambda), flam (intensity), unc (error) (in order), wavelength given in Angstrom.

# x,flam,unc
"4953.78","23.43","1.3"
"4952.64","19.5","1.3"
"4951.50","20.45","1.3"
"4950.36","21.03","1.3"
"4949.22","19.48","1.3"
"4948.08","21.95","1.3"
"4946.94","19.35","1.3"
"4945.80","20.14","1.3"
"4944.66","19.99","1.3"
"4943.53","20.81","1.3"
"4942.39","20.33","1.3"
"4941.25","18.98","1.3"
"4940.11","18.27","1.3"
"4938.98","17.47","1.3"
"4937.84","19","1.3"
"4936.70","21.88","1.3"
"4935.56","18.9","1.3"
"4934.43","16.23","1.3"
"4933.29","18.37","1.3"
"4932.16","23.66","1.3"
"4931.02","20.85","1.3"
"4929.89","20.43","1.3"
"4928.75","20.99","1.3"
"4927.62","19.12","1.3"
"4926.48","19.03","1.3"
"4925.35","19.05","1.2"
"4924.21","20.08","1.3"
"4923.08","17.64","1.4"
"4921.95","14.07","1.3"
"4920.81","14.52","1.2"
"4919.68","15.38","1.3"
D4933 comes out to 19.8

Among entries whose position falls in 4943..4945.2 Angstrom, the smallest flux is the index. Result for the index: 19.99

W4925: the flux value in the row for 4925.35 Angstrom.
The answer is 19.05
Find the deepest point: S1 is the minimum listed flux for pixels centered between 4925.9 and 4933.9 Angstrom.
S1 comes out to 18.37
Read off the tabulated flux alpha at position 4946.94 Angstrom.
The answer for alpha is 19.35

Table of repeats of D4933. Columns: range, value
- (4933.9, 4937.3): 19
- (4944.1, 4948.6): 20.3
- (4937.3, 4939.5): 18.2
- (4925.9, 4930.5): 19.9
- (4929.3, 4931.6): 20.6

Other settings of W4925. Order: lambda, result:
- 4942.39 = 20.33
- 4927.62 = 19.12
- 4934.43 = 16.23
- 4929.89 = 20.43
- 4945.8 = 20.14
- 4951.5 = 20.45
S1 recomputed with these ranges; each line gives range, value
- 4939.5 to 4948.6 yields 18.27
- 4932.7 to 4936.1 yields 16.23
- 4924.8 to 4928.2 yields 19.03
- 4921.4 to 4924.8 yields 14.07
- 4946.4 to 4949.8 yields 19.35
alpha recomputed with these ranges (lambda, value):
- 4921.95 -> 14.07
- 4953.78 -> 23.43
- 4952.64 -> 19.5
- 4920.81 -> 14.52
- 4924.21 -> 20.08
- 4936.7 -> 21.88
